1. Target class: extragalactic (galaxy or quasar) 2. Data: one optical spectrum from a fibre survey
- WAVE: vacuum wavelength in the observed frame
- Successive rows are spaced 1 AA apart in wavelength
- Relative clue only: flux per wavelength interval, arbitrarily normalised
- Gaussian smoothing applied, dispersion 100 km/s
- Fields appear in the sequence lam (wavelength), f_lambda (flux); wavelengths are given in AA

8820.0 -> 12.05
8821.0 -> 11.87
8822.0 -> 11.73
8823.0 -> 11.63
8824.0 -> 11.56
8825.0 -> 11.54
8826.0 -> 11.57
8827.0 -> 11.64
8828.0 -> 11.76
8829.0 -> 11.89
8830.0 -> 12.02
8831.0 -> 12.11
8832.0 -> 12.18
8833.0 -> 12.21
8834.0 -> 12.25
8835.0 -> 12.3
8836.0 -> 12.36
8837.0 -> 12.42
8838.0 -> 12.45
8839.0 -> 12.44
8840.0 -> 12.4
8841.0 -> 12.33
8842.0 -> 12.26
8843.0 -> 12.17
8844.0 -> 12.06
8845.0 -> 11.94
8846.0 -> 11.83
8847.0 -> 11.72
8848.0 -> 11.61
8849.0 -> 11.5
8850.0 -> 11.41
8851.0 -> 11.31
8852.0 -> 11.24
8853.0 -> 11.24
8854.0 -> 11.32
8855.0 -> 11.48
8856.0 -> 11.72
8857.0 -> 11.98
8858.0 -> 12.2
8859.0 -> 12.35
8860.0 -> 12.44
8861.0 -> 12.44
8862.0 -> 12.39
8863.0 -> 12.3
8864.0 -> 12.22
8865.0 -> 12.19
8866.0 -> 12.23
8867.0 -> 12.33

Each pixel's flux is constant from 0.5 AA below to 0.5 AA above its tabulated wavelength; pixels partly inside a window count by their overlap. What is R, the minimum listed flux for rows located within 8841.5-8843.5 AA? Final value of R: 12.17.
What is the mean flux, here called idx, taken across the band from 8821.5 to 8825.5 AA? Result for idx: 11.6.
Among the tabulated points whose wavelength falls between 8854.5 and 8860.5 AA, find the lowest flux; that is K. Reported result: 11.48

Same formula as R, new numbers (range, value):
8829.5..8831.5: 12.02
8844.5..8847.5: 11.72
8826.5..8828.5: 11.64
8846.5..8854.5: 11.24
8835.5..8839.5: 12.36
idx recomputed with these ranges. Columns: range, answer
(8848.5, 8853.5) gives 11.3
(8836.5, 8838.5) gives 12.4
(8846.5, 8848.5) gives 11.7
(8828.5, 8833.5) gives 12.1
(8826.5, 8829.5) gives 11.8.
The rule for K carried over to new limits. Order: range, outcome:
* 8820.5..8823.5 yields 11.63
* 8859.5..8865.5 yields 12.19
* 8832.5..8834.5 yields 12.21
